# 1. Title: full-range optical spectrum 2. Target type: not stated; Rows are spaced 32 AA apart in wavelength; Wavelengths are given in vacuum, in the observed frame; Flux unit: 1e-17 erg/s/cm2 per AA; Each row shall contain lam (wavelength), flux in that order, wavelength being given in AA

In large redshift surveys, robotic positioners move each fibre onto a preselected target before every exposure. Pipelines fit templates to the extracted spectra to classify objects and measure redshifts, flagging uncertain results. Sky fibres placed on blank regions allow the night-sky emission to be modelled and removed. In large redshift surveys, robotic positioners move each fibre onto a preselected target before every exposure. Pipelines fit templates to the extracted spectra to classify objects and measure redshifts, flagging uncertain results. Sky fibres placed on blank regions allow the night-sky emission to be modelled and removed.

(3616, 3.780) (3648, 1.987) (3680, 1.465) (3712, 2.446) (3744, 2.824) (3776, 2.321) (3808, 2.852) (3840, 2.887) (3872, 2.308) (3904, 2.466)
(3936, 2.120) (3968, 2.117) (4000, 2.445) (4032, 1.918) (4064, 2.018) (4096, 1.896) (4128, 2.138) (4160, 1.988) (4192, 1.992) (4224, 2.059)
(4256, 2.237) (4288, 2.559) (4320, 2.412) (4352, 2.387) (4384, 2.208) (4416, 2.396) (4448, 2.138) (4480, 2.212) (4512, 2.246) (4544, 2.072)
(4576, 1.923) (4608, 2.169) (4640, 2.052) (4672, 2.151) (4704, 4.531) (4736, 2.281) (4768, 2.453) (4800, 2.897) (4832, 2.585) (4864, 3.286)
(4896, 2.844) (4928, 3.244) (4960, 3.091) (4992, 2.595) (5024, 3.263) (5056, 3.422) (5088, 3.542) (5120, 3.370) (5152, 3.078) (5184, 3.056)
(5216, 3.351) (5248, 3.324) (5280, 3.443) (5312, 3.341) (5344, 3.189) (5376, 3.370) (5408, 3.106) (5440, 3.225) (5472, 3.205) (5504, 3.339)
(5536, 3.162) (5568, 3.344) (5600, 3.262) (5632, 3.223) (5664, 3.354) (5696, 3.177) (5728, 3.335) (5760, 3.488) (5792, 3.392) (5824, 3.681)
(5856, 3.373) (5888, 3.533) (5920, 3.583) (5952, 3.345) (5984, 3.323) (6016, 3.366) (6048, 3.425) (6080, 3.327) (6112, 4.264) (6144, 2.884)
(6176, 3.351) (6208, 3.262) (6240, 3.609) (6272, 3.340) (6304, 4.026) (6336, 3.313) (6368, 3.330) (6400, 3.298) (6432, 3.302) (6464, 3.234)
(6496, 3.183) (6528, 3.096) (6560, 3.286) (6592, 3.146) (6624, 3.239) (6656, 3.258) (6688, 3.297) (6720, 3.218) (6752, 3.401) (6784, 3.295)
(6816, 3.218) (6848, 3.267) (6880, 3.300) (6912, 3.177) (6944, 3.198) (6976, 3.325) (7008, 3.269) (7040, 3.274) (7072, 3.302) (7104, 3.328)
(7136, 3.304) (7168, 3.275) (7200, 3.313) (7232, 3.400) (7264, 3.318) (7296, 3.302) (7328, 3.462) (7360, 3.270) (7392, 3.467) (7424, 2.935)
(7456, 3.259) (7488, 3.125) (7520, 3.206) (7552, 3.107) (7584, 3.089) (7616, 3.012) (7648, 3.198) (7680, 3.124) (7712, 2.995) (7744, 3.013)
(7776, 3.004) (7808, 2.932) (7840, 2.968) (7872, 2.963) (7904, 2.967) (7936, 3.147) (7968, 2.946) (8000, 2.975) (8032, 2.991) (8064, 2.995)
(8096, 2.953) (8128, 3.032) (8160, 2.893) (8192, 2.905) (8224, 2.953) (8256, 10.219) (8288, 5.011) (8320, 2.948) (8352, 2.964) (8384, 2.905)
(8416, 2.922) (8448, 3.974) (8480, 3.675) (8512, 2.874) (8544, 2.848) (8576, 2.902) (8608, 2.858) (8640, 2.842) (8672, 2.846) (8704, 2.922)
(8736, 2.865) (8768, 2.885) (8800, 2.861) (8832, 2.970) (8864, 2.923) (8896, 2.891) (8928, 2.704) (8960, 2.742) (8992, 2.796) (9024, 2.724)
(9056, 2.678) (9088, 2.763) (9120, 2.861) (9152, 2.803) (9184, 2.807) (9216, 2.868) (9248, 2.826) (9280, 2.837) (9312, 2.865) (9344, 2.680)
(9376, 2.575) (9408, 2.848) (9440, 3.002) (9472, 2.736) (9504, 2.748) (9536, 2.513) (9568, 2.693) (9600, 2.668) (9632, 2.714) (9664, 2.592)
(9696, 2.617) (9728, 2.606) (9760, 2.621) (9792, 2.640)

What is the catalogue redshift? 0.259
